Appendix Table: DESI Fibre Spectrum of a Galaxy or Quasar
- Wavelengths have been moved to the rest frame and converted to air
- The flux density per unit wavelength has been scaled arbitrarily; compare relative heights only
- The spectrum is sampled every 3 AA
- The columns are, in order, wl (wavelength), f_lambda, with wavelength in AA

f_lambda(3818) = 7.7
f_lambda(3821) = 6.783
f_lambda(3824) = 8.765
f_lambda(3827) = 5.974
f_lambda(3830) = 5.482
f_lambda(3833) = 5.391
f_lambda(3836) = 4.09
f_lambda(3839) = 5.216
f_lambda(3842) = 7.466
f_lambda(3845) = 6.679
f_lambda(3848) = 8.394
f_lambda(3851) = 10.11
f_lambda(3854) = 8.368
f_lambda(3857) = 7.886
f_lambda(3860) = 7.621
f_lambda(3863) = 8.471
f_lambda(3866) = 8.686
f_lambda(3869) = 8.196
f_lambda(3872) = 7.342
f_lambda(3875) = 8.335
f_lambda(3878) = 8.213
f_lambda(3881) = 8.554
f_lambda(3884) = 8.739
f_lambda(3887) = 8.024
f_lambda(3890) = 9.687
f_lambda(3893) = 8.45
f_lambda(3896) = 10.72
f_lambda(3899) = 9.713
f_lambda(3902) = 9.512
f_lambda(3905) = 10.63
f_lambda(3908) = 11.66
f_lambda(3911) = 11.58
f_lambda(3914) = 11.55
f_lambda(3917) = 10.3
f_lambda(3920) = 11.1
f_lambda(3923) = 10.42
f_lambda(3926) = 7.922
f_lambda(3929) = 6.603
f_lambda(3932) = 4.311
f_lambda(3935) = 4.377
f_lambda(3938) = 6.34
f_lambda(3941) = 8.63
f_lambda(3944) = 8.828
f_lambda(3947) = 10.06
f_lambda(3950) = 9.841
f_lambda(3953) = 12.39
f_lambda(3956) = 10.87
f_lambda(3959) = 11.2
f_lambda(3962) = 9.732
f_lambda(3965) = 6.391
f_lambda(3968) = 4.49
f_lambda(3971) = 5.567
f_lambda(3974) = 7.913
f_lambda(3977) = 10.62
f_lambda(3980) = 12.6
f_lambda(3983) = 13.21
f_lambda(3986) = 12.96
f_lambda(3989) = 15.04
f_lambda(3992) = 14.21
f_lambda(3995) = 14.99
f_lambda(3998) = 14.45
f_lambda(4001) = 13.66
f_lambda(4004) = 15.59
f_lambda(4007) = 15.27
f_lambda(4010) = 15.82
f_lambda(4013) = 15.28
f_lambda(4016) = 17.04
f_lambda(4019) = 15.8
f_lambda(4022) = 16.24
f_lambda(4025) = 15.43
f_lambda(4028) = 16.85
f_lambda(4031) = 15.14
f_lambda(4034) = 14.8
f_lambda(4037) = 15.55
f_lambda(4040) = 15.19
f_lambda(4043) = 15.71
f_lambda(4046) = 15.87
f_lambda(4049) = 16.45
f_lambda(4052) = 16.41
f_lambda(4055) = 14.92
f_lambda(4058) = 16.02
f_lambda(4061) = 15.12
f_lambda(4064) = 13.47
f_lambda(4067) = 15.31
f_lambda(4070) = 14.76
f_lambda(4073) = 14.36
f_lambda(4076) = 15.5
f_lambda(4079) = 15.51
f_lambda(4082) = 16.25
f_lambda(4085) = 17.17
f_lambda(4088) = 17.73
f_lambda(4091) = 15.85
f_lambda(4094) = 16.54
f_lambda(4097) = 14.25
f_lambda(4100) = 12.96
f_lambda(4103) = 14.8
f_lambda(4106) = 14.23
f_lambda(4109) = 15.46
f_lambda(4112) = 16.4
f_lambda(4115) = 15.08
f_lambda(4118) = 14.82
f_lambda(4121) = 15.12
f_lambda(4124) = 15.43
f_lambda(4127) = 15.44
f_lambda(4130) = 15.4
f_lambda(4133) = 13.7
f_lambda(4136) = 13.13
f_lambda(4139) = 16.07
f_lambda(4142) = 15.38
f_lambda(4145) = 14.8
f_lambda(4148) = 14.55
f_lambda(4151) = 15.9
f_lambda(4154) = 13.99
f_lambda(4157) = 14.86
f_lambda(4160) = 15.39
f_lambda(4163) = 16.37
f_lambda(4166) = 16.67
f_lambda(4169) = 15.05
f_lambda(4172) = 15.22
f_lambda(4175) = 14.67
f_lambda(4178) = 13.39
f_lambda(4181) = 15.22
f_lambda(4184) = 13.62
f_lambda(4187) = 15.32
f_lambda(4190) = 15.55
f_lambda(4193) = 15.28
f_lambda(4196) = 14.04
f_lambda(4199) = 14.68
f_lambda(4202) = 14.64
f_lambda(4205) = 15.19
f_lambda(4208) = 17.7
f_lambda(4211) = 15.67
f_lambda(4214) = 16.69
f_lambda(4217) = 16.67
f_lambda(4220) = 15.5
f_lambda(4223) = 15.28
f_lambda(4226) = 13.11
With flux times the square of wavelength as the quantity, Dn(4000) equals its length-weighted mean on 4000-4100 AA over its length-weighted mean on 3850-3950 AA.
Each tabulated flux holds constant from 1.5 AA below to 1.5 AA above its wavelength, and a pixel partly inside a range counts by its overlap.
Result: 1.9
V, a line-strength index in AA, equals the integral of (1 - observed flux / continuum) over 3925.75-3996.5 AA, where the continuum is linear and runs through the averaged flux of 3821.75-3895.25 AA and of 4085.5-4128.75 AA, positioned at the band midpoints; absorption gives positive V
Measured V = 9.0 AA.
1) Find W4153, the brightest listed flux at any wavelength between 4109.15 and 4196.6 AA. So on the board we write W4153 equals 16.67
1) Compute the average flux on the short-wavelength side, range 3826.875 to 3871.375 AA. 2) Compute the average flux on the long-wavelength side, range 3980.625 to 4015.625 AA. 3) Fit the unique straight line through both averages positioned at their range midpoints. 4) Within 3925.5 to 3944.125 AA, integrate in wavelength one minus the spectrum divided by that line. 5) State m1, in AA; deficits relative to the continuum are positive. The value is 8.1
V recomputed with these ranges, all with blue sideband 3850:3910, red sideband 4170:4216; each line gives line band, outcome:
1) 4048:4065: -4.08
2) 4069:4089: -4.63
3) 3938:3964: 1.18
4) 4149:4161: -0.51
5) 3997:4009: -3.59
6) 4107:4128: -2.64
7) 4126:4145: -1.12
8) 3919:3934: 3.05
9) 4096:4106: -0.52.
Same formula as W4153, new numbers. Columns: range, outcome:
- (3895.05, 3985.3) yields 13.21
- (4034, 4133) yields 17.73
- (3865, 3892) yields 9.687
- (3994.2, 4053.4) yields 17.04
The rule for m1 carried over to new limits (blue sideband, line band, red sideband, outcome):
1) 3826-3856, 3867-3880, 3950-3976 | -1.4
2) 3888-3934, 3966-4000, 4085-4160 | 0.3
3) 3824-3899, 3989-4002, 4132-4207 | -4.2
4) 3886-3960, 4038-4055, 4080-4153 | -3.5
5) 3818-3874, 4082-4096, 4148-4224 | -3.9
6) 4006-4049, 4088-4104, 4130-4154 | 0.0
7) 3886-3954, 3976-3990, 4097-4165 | -2.5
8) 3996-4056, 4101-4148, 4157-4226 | 1.3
